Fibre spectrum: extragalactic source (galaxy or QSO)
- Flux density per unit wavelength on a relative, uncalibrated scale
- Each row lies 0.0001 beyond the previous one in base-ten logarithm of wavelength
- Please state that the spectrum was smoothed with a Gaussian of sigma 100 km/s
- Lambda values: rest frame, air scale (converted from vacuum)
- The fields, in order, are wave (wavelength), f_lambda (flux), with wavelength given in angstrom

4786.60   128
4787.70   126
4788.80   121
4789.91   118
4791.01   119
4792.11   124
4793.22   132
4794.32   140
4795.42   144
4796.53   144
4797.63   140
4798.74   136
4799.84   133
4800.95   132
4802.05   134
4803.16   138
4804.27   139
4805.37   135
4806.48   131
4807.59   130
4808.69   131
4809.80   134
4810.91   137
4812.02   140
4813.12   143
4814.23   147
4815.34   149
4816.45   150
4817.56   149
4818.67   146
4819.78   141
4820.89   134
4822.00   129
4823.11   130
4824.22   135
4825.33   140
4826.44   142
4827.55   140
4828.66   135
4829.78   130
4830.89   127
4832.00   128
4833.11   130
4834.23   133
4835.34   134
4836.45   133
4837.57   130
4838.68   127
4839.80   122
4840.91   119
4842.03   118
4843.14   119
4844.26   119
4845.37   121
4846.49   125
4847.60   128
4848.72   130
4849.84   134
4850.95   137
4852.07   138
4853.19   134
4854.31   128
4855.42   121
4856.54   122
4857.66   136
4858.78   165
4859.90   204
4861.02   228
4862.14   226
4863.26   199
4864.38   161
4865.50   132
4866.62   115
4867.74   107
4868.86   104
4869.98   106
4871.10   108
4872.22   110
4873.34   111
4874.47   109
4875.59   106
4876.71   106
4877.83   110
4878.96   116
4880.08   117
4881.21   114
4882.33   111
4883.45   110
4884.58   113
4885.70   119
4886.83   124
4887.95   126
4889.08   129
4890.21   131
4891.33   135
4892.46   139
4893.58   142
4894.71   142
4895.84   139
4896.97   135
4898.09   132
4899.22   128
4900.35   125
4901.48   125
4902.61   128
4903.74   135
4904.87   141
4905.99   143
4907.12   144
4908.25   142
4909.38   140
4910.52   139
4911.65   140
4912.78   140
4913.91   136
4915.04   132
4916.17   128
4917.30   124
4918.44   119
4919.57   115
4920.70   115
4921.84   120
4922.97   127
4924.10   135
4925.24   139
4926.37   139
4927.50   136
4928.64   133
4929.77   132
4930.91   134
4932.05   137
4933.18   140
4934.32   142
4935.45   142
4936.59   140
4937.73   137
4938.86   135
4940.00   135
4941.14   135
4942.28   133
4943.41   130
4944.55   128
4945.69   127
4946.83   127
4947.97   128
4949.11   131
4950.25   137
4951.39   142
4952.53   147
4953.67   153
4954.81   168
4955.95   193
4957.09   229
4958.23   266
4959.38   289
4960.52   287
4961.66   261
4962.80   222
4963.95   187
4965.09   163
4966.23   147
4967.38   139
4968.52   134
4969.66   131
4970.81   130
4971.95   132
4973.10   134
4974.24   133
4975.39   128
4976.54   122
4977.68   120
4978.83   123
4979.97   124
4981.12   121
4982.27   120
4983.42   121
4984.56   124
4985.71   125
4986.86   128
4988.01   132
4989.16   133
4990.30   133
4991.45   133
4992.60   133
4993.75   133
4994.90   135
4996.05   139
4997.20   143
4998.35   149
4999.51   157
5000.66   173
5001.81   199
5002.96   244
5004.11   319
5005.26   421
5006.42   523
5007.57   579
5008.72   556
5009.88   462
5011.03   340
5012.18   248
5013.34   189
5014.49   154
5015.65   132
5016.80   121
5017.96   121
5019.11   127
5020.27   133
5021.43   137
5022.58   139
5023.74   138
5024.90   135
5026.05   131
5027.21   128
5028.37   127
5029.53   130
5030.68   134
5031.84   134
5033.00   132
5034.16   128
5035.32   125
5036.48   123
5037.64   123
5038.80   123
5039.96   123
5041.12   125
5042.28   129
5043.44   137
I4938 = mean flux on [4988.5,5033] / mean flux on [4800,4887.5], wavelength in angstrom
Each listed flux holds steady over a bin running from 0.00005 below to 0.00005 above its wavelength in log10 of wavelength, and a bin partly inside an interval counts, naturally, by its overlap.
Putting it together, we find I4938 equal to 1.5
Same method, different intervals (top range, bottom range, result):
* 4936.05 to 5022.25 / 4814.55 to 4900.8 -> 1.37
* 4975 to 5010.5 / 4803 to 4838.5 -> 1.51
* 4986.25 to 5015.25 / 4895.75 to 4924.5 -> 1.83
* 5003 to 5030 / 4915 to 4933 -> 1.85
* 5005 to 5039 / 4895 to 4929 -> 1.55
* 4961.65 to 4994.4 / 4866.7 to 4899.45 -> 1.15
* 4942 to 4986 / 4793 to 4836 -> 1.14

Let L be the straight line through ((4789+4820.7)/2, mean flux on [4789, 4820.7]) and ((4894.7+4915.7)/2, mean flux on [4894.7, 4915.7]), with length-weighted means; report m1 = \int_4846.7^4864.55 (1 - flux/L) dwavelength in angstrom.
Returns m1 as -2.4 angstrom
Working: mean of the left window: 137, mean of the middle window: 155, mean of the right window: 136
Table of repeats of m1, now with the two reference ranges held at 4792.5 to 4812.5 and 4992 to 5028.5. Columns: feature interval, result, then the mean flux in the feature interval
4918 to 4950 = 9.6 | 132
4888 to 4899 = 2.4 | 135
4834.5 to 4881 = 7.6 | 132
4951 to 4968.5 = 0.0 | 198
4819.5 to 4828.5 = 0.5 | 136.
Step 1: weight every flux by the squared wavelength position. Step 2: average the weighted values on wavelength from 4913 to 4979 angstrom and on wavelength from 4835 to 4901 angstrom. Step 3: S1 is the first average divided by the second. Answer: 1.18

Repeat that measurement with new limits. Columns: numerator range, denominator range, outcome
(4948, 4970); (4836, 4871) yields 1.40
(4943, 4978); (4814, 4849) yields 1.30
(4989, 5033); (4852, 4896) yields 1.63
